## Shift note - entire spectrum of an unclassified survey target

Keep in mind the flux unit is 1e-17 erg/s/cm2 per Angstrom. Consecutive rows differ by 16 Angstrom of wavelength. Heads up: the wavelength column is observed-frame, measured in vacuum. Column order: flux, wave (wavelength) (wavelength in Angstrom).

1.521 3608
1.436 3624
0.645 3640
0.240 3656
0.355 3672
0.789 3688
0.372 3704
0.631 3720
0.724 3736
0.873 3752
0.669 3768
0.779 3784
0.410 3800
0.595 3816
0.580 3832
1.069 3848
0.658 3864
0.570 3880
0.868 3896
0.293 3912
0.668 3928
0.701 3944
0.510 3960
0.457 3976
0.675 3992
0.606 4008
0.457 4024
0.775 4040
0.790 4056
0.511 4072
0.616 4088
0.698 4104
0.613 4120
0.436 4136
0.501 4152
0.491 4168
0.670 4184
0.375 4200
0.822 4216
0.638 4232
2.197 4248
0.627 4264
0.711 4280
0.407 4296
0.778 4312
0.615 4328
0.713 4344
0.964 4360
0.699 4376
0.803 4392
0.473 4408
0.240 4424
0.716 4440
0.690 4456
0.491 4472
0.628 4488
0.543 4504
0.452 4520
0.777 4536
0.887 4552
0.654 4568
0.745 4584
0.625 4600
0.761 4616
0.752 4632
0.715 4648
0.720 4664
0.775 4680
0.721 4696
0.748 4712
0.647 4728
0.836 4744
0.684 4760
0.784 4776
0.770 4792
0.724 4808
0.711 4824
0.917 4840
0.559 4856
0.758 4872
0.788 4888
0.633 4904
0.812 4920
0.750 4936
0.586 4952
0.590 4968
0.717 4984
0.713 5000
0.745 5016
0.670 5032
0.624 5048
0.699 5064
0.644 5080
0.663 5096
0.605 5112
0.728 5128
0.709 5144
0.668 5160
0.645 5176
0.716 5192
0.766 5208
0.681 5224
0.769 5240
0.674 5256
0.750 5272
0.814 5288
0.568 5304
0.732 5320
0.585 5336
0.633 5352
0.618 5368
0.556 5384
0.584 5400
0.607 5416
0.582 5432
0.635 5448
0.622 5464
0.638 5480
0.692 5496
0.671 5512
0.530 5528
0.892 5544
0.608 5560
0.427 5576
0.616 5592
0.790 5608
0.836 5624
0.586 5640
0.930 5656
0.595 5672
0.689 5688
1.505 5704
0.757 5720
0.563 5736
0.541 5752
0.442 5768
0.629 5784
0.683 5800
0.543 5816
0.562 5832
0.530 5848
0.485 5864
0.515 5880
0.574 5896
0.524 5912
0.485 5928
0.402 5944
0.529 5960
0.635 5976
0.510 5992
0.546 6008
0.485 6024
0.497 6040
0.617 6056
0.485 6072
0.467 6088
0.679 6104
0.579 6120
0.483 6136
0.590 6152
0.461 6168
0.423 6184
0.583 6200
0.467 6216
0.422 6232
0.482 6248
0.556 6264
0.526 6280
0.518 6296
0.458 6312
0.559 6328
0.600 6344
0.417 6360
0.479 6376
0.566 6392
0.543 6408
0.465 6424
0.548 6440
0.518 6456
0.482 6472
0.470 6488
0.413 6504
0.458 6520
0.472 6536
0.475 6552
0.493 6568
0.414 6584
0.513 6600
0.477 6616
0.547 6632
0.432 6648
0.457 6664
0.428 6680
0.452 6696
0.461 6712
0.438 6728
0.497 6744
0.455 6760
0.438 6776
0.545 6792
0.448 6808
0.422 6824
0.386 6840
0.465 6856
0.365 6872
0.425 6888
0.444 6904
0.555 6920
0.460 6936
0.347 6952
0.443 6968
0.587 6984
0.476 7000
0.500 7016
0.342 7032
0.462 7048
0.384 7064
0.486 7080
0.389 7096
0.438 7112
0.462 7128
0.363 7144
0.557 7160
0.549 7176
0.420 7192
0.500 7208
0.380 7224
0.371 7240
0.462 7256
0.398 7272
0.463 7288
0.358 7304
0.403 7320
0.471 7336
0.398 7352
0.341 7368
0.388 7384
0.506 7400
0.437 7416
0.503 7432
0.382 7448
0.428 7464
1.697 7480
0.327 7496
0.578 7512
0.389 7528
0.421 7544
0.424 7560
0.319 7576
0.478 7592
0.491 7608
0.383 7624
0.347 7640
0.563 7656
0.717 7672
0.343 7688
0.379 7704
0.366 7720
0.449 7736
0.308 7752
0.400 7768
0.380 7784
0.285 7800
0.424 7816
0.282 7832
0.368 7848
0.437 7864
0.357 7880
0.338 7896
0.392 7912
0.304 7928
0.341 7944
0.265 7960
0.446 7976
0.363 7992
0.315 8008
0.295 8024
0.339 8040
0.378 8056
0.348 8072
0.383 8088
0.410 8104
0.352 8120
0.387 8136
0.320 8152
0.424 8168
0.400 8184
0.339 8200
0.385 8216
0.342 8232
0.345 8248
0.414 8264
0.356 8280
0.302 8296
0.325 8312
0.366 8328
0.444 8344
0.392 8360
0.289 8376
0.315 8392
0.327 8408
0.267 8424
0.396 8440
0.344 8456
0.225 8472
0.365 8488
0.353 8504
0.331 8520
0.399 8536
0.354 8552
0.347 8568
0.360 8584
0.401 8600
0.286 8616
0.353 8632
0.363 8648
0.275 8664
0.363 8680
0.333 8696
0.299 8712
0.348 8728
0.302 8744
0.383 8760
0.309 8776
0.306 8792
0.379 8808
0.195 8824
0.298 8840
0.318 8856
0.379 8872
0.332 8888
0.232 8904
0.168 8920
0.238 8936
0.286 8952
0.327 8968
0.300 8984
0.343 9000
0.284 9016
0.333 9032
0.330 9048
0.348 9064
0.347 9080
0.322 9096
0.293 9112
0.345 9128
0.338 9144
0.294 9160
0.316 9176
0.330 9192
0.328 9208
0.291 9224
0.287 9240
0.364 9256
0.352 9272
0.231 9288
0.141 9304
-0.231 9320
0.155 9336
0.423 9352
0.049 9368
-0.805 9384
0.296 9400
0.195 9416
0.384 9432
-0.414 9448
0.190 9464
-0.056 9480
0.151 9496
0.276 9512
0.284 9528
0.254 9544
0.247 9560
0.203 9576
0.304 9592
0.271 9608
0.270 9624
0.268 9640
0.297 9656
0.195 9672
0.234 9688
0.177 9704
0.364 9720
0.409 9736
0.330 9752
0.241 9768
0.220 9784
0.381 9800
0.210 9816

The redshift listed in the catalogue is 0.14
